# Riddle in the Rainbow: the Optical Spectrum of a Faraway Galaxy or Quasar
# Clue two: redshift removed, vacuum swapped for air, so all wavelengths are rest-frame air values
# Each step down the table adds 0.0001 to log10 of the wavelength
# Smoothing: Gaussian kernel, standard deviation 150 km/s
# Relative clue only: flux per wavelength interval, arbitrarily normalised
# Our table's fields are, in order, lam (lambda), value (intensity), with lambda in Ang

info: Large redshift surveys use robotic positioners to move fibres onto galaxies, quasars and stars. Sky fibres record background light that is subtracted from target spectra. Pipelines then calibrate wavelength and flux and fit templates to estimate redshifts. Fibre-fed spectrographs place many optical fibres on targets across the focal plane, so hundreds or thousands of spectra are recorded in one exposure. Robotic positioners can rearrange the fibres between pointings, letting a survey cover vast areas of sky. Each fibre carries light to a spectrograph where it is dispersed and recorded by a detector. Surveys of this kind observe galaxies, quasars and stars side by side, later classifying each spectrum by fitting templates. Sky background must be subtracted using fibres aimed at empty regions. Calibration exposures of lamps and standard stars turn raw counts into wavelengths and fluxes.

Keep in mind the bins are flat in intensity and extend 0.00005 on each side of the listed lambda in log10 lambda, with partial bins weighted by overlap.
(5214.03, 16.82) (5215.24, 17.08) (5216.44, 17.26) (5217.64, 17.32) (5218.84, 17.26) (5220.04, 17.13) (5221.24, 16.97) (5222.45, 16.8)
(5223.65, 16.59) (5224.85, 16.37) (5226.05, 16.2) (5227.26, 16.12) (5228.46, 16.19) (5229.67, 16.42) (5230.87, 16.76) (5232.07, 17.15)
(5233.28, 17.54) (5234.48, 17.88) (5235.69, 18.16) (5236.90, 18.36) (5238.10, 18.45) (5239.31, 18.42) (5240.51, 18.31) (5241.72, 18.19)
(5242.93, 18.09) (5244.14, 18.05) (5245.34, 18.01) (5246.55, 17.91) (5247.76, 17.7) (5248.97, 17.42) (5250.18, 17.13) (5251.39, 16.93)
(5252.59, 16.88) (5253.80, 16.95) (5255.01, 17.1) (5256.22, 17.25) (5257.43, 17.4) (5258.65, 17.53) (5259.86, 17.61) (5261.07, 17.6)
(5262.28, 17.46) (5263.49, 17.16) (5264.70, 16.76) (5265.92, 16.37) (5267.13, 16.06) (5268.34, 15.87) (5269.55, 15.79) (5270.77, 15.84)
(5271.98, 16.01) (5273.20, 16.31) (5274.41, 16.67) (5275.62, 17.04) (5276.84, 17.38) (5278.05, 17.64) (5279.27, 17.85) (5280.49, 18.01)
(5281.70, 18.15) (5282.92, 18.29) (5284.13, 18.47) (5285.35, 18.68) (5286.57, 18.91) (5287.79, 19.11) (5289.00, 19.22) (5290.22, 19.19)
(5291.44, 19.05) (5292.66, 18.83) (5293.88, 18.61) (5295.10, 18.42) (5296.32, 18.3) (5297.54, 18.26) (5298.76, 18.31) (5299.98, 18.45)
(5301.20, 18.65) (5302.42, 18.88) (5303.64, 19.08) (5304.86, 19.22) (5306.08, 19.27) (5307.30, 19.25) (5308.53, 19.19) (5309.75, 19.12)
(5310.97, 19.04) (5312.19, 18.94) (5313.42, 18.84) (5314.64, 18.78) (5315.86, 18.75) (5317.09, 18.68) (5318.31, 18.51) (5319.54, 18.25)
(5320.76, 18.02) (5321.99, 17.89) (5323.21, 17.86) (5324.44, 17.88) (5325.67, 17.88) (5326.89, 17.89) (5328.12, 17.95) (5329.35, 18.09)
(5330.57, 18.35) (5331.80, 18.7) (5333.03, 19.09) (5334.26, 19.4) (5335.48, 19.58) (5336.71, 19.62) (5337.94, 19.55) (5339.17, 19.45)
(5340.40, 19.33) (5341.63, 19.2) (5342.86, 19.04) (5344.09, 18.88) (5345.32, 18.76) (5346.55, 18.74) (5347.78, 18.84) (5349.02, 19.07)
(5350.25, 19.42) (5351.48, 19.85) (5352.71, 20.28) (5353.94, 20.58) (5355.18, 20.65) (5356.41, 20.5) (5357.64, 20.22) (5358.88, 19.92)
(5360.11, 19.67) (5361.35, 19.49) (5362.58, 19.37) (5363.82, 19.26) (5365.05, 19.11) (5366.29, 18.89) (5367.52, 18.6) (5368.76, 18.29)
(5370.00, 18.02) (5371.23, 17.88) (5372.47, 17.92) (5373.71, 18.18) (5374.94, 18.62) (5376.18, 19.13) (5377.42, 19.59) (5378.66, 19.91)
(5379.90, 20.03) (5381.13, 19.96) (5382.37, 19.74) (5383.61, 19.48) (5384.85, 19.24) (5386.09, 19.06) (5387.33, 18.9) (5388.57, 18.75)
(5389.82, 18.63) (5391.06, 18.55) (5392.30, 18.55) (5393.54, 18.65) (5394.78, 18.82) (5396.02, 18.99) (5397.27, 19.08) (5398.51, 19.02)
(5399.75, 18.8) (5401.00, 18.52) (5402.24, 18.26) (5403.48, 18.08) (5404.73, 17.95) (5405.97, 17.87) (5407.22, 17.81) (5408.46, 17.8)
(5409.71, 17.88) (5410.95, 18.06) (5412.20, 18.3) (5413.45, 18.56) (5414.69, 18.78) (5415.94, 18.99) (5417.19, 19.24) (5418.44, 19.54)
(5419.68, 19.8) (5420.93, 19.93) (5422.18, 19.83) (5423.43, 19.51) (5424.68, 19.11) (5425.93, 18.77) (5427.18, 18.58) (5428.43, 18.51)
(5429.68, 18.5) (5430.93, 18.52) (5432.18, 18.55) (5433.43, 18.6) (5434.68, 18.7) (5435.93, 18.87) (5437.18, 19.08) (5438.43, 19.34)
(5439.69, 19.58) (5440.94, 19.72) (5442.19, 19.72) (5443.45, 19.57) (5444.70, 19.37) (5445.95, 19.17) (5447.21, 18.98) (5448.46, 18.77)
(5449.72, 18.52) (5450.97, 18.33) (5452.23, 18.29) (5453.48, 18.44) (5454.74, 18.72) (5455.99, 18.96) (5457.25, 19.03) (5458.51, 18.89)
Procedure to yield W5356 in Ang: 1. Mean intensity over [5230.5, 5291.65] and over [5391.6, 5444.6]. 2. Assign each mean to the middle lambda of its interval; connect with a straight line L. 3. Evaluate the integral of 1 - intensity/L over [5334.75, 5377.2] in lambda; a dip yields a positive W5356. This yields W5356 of -2.1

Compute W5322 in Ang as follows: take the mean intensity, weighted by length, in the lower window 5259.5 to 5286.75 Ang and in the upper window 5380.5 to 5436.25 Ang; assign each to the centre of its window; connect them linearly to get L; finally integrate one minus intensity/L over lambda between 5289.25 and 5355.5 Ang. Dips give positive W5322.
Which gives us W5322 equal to -4.1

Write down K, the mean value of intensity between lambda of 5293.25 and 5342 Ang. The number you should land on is 18.7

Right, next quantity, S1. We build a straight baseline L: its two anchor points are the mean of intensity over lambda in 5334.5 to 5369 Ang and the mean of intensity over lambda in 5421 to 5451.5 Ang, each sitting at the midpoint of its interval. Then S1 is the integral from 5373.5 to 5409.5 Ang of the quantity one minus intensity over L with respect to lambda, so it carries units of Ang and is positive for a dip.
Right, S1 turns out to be 0.8 Ang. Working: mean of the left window 19.4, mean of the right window 19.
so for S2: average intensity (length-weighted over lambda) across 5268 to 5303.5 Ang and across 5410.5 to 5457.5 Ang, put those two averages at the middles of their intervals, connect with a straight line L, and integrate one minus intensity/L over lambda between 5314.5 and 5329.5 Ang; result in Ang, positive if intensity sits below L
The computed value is 0.0 Ang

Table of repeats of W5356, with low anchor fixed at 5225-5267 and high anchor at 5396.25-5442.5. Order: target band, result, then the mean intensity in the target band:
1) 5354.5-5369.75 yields -0.95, 19.5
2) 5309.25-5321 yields -0.51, 18.7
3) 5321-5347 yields -0.88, 18.7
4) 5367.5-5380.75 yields -0.25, 18.8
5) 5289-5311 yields -1.27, 18.8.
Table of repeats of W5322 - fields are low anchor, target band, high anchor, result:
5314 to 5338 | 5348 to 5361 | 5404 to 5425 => -1.0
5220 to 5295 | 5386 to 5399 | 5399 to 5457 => -0.2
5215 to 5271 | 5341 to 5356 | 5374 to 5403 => -0.7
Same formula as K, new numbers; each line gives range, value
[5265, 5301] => 17.8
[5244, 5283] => 17.1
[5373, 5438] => 18.9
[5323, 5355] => 19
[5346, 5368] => 19.6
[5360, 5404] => 18.9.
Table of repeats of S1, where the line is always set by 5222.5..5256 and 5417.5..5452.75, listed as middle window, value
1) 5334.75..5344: -0.6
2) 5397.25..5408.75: 0.3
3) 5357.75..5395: -0.9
